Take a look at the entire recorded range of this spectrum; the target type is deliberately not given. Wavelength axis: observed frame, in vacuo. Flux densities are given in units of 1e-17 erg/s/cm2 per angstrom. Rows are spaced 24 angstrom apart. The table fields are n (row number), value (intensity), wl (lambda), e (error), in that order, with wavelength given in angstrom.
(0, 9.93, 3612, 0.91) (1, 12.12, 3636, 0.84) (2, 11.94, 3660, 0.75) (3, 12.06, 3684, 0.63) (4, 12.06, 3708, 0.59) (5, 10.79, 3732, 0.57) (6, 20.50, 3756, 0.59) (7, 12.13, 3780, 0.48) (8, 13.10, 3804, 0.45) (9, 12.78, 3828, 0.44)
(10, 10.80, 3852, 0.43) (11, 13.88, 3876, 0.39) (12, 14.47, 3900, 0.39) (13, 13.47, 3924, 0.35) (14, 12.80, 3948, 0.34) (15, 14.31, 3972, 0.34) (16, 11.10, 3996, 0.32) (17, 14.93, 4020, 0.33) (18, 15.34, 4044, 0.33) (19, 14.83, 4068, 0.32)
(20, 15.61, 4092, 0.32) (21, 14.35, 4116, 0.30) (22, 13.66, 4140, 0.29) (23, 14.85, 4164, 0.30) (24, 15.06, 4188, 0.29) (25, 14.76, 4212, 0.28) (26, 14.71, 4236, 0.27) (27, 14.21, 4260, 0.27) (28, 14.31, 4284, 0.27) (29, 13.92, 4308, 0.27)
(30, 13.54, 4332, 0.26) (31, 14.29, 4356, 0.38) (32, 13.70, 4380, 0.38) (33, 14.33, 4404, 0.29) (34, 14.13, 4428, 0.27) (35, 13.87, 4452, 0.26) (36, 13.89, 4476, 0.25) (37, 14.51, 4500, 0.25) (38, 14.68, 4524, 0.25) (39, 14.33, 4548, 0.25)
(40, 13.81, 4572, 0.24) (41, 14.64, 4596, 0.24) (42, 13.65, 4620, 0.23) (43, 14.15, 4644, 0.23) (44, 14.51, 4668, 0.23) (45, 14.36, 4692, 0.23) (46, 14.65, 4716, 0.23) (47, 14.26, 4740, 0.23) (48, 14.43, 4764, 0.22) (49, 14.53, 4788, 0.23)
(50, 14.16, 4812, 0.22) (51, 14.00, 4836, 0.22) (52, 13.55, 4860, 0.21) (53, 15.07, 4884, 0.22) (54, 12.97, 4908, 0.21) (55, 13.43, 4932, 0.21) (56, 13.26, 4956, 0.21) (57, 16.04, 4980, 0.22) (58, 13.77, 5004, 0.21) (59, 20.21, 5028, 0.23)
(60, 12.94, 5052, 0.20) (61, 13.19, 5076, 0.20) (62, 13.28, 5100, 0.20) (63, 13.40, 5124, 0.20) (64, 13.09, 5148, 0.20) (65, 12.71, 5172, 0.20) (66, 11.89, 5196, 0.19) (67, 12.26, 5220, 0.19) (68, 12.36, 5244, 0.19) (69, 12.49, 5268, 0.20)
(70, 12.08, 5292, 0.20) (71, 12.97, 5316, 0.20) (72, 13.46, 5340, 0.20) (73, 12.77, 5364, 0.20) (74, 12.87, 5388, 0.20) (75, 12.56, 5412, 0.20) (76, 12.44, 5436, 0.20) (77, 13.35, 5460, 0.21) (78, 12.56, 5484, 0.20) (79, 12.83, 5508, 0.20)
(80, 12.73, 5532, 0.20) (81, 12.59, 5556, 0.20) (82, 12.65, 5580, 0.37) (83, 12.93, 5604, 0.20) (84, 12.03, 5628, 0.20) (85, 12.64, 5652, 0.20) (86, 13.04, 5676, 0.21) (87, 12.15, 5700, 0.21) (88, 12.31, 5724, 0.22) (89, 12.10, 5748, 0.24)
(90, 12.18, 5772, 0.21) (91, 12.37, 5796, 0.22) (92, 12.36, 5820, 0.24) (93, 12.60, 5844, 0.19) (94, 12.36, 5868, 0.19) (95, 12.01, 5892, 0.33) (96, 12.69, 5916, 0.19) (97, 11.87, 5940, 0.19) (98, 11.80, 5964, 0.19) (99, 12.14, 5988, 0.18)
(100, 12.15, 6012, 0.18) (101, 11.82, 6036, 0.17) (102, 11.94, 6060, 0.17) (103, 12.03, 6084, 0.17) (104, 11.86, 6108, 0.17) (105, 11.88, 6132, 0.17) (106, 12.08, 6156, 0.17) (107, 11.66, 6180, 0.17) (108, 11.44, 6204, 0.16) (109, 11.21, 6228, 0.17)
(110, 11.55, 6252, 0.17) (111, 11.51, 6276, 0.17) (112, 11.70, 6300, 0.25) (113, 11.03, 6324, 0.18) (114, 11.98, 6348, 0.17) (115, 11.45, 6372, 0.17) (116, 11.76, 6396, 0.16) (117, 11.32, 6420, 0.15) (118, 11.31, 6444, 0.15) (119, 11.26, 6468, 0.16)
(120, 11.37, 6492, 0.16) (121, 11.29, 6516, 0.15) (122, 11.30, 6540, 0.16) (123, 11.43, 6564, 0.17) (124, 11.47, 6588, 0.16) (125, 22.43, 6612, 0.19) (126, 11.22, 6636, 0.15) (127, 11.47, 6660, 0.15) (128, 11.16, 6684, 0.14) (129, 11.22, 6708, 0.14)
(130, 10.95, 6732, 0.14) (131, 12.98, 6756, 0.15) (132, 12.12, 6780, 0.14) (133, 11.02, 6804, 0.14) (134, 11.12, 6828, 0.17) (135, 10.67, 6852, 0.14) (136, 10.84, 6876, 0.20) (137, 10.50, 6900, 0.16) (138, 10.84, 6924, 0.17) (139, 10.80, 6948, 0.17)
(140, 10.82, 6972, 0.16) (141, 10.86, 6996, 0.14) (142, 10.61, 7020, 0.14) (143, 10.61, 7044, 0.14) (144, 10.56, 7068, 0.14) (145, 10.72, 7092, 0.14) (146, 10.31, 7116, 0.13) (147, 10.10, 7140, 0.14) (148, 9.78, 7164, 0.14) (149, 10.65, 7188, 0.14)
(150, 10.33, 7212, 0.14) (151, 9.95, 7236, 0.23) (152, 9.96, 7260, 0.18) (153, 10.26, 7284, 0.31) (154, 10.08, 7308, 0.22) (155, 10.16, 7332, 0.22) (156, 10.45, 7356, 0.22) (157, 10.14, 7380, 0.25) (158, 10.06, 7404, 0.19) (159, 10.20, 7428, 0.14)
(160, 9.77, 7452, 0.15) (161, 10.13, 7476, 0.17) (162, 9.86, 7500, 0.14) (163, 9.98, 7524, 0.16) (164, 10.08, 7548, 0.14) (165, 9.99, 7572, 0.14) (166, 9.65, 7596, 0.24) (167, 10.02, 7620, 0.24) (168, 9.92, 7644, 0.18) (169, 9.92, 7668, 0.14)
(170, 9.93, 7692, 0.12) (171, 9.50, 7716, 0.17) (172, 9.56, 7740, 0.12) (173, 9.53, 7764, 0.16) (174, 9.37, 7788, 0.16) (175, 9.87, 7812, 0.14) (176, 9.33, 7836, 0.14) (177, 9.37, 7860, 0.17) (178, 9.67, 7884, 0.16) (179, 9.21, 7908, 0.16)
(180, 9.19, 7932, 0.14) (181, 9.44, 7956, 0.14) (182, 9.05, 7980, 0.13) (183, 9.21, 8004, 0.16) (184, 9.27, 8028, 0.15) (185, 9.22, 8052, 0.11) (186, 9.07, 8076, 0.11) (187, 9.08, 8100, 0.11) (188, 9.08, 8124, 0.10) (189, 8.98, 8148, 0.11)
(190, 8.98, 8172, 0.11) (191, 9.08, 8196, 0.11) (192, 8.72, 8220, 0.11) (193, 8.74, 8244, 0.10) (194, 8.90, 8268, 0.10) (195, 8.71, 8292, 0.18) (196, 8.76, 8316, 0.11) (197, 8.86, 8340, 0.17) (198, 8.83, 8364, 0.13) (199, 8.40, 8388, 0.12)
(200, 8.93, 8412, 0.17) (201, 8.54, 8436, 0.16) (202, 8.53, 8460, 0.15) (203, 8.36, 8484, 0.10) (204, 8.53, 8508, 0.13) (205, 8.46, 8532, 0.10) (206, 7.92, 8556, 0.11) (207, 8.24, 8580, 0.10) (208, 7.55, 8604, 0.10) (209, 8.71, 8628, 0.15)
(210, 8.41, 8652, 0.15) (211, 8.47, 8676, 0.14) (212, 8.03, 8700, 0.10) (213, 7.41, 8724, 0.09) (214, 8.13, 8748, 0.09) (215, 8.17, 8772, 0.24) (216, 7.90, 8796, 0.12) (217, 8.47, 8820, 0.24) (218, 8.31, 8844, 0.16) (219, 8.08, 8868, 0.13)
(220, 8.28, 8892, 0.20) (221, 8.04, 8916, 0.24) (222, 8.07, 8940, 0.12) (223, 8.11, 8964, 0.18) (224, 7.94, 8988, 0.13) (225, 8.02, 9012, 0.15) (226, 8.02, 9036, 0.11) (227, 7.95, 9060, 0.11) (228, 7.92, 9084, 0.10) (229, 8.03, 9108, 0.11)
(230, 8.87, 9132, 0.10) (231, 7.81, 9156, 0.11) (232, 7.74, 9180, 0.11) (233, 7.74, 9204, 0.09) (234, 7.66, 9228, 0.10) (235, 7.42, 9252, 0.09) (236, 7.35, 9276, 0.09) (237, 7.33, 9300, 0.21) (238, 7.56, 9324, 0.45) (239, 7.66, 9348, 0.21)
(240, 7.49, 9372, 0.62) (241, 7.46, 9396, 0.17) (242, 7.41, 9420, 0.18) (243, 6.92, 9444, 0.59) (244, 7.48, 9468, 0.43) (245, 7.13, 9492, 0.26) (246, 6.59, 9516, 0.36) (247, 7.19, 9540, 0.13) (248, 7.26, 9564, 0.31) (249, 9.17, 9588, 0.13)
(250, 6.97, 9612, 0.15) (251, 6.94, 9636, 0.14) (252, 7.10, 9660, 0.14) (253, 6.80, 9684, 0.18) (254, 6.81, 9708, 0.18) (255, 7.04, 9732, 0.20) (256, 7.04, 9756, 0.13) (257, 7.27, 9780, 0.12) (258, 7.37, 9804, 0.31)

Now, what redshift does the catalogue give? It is 0.01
